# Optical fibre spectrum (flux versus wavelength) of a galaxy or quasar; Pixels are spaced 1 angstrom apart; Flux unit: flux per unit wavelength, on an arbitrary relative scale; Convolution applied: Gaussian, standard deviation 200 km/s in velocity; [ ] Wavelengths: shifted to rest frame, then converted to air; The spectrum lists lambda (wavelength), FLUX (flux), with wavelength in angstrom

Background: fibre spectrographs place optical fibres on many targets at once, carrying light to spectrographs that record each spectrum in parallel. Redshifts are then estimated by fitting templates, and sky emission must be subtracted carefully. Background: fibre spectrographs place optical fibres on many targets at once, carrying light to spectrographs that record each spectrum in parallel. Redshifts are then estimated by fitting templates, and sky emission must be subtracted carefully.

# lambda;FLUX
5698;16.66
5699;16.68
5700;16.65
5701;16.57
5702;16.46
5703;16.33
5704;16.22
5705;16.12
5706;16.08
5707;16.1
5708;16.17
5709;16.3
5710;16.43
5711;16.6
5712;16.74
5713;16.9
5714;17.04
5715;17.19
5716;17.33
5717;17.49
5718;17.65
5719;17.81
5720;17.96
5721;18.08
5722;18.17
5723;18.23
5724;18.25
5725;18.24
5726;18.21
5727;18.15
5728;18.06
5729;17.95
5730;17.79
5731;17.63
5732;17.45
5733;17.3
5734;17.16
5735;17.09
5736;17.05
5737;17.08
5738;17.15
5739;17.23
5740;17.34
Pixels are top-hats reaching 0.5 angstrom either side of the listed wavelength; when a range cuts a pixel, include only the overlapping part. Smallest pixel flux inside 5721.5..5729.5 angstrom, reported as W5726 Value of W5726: 17.95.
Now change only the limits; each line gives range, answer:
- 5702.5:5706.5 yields 16.08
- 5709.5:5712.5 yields 16.43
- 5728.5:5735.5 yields 17.09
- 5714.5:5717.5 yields 17.19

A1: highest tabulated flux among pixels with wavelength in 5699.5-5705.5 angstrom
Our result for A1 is 16.65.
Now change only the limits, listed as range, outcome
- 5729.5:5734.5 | 17.79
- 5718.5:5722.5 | 18.17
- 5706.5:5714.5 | 17.04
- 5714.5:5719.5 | 17.81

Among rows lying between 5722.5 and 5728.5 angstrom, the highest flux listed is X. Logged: 18.25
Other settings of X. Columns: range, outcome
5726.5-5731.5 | 18.15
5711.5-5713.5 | 16.9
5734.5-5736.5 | 17.09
